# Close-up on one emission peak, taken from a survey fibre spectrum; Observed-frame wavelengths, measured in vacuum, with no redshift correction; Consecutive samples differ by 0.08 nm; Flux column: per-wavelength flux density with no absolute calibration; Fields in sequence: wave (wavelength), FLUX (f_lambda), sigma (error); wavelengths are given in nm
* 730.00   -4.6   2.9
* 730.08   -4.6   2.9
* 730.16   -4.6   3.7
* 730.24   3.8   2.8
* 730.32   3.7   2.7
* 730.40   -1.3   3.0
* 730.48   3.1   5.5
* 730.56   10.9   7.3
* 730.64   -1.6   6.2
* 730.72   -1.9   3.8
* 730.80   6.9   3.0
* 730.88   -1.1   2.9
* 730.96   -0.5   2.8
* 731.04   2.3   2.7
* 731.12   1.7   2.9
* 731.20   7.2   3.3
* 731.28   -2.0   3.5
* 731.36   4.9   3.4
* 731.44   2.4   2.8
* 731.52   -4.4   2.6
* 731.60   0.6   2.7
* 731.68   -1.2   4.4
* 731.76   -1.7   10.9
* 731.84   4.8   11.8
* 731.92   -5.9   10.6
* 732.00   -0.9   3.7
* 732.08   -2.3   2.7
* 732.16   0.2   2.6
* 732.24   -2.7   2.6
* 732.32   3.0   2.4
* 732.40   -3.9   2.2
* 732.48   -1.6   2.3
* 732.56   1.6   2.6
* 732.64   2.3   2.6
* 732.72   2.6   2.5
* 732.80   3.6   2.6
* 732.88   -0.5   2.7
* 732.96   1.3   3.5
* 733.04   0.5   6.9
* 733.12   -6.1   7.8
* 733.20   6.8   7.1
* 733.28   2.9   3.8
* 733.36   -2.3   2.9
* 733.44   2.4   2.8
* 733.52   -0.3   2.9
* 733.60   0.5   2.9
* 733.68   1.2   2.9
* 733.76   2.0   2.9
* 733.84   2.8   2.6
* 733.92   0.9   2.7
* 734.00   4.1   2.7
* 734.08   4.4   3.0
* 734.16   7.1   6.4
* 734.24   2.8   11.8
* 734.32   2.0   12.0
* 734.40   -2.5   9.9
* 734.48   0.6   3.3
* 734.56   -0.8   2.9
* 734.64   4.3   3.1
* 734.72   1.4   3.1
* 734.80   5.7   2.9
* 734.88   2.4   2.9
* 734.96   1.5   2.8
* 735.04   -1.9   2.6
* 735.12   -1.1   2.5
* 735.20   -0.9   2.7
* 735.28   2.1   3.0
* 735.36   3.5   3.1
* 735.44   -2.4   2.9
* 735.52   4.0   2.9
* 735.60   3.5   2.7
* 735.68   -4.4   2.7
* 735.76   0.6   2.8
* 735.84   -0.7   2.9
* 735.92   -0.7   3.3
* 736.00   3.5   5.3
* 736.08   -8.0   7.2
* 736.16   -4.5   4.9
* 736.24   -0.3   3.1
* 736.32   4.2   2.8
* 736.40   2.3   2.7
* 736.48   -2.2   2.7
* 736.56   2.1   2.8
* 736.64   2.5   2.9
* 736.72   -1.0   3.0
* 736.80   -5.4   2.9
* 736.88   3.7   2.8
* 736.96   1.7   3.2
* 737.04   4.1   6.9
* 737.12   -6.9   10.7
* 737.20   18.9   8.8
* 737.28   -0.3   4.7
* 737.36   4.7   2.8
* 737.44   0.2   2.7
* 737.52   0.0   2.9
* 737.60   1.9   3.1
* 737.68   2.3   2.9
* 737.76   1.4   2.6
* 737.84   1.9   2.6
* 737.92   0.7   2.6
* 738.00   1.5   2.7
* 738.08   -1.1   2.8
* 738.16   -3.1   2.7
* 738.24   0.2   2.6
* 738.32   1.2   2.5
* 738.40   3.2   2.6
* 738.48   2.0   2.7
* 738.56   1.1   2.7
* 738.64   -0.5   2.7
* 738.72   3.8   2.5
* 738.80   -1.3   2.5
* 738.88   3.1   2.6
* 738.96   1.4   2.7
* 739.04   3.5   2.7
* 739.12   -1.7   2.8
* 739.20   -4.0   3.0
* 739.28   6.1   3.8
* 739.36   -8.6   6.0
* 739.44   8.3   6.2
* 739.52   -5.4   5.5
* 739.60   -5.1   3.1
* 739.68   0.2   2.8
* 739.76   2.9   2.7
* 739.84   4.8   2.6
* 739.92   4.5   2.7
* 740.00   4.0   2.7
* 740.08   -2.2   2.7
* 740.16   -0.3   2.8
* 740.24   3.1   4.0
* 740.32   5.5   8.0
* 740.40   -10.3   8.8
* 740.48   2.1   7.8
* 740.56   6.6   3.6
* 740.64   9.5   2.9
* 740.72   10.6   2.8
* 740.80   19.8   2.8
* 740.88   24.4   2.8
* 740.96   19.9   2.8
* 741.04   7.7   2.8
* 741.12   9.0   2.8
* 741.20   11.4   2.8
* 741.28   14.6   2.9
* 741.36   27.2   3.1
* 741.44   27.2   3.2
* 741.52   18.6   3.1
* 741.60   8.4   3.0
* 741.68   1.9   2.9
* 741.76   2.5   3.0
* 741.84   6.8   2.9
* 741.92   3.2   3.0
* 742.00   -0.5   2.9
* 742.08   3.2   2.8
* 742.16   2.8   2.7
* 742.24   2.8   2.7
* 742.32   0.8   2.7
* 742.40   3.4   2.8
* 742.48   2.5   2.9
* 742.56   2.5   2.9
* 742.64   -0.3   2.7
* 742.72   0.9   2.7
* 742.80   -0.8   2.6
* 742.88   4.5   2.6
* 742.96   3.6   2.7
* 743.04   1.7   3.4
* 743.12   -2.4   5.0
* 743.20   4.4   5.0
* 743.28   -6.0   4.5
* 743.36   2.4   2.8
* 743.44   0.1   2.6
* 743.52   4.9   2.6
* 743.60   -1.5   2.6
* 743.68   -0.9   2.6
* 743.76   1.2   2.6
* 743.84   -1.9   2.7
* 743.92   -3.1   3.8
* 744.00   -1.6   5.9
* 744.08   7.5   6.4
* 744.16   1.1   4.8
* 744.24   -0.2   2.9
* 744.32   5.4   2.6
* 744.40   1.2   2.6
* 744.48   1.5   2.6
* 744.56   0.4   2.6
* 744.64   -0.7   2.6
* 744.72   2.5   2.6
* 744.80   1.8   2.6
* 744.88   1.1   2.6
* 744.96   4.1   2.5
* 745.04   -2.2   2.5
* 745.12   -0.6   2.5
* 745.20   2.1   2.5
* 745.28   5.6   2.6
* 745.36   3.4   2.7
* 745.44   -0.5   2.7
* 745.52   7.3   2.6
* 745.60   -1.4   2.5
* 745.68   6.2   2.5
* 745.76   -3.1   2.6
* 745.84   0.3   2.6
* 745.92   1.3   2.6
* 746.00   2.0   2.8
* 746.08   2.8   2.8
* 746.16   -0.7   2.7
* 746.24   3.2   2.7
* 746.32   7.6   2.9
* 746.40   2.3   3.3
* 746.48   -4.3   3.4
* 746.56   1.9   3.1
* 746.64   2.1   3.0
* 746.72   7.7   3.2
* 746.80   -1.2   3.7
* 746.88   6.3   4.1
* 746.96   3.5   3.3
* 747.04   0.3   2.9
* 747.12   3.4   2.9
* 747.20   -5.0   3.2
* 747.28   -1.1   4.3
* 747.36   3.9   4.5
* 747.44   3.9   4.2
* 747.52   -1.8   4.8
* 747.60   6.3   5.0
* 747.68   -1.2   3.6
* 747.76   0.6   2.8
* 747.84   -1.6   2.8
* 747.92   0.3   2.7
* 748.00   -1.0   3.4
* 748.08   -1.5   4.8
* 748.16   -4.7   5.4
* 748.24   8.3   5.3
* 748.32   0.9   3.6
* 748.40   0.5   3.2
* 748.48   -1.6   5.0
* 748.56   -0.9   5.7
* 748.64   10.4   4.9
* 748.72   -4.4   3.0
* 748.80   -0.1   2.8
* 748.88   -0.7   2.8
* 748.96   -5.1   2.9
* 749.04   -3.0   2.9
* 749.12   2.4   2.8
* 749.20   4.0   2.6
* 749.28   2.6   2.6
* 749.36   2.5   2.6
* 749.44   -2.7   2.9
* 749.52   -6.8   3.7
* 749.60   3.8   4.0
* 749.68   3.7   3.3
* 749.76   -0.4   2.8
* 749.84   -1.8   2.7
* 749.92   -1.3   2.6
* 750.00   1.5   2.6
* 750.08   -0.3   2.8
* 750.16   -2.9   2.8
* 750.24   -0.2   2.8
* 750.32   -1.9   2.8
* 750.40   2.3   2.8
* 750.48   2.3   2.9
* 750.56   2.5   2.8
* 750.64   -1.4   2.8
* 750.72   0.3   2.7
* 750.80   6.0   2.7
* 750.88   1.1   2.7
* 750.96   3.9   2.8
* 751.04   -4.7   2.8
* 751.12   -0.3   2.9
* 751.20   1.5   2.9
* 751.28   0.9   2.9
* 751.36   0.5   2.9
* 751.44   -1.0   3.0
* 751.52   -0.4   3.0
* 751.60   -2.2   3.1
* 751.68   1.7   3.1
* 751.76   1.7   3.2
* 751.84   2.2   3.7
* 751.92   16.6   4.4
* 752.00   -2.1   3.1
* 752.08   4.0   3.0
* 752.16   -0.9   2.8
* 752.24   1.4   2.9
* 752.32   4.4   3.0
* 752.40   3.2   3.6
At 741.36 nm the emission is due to [O II] 3727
